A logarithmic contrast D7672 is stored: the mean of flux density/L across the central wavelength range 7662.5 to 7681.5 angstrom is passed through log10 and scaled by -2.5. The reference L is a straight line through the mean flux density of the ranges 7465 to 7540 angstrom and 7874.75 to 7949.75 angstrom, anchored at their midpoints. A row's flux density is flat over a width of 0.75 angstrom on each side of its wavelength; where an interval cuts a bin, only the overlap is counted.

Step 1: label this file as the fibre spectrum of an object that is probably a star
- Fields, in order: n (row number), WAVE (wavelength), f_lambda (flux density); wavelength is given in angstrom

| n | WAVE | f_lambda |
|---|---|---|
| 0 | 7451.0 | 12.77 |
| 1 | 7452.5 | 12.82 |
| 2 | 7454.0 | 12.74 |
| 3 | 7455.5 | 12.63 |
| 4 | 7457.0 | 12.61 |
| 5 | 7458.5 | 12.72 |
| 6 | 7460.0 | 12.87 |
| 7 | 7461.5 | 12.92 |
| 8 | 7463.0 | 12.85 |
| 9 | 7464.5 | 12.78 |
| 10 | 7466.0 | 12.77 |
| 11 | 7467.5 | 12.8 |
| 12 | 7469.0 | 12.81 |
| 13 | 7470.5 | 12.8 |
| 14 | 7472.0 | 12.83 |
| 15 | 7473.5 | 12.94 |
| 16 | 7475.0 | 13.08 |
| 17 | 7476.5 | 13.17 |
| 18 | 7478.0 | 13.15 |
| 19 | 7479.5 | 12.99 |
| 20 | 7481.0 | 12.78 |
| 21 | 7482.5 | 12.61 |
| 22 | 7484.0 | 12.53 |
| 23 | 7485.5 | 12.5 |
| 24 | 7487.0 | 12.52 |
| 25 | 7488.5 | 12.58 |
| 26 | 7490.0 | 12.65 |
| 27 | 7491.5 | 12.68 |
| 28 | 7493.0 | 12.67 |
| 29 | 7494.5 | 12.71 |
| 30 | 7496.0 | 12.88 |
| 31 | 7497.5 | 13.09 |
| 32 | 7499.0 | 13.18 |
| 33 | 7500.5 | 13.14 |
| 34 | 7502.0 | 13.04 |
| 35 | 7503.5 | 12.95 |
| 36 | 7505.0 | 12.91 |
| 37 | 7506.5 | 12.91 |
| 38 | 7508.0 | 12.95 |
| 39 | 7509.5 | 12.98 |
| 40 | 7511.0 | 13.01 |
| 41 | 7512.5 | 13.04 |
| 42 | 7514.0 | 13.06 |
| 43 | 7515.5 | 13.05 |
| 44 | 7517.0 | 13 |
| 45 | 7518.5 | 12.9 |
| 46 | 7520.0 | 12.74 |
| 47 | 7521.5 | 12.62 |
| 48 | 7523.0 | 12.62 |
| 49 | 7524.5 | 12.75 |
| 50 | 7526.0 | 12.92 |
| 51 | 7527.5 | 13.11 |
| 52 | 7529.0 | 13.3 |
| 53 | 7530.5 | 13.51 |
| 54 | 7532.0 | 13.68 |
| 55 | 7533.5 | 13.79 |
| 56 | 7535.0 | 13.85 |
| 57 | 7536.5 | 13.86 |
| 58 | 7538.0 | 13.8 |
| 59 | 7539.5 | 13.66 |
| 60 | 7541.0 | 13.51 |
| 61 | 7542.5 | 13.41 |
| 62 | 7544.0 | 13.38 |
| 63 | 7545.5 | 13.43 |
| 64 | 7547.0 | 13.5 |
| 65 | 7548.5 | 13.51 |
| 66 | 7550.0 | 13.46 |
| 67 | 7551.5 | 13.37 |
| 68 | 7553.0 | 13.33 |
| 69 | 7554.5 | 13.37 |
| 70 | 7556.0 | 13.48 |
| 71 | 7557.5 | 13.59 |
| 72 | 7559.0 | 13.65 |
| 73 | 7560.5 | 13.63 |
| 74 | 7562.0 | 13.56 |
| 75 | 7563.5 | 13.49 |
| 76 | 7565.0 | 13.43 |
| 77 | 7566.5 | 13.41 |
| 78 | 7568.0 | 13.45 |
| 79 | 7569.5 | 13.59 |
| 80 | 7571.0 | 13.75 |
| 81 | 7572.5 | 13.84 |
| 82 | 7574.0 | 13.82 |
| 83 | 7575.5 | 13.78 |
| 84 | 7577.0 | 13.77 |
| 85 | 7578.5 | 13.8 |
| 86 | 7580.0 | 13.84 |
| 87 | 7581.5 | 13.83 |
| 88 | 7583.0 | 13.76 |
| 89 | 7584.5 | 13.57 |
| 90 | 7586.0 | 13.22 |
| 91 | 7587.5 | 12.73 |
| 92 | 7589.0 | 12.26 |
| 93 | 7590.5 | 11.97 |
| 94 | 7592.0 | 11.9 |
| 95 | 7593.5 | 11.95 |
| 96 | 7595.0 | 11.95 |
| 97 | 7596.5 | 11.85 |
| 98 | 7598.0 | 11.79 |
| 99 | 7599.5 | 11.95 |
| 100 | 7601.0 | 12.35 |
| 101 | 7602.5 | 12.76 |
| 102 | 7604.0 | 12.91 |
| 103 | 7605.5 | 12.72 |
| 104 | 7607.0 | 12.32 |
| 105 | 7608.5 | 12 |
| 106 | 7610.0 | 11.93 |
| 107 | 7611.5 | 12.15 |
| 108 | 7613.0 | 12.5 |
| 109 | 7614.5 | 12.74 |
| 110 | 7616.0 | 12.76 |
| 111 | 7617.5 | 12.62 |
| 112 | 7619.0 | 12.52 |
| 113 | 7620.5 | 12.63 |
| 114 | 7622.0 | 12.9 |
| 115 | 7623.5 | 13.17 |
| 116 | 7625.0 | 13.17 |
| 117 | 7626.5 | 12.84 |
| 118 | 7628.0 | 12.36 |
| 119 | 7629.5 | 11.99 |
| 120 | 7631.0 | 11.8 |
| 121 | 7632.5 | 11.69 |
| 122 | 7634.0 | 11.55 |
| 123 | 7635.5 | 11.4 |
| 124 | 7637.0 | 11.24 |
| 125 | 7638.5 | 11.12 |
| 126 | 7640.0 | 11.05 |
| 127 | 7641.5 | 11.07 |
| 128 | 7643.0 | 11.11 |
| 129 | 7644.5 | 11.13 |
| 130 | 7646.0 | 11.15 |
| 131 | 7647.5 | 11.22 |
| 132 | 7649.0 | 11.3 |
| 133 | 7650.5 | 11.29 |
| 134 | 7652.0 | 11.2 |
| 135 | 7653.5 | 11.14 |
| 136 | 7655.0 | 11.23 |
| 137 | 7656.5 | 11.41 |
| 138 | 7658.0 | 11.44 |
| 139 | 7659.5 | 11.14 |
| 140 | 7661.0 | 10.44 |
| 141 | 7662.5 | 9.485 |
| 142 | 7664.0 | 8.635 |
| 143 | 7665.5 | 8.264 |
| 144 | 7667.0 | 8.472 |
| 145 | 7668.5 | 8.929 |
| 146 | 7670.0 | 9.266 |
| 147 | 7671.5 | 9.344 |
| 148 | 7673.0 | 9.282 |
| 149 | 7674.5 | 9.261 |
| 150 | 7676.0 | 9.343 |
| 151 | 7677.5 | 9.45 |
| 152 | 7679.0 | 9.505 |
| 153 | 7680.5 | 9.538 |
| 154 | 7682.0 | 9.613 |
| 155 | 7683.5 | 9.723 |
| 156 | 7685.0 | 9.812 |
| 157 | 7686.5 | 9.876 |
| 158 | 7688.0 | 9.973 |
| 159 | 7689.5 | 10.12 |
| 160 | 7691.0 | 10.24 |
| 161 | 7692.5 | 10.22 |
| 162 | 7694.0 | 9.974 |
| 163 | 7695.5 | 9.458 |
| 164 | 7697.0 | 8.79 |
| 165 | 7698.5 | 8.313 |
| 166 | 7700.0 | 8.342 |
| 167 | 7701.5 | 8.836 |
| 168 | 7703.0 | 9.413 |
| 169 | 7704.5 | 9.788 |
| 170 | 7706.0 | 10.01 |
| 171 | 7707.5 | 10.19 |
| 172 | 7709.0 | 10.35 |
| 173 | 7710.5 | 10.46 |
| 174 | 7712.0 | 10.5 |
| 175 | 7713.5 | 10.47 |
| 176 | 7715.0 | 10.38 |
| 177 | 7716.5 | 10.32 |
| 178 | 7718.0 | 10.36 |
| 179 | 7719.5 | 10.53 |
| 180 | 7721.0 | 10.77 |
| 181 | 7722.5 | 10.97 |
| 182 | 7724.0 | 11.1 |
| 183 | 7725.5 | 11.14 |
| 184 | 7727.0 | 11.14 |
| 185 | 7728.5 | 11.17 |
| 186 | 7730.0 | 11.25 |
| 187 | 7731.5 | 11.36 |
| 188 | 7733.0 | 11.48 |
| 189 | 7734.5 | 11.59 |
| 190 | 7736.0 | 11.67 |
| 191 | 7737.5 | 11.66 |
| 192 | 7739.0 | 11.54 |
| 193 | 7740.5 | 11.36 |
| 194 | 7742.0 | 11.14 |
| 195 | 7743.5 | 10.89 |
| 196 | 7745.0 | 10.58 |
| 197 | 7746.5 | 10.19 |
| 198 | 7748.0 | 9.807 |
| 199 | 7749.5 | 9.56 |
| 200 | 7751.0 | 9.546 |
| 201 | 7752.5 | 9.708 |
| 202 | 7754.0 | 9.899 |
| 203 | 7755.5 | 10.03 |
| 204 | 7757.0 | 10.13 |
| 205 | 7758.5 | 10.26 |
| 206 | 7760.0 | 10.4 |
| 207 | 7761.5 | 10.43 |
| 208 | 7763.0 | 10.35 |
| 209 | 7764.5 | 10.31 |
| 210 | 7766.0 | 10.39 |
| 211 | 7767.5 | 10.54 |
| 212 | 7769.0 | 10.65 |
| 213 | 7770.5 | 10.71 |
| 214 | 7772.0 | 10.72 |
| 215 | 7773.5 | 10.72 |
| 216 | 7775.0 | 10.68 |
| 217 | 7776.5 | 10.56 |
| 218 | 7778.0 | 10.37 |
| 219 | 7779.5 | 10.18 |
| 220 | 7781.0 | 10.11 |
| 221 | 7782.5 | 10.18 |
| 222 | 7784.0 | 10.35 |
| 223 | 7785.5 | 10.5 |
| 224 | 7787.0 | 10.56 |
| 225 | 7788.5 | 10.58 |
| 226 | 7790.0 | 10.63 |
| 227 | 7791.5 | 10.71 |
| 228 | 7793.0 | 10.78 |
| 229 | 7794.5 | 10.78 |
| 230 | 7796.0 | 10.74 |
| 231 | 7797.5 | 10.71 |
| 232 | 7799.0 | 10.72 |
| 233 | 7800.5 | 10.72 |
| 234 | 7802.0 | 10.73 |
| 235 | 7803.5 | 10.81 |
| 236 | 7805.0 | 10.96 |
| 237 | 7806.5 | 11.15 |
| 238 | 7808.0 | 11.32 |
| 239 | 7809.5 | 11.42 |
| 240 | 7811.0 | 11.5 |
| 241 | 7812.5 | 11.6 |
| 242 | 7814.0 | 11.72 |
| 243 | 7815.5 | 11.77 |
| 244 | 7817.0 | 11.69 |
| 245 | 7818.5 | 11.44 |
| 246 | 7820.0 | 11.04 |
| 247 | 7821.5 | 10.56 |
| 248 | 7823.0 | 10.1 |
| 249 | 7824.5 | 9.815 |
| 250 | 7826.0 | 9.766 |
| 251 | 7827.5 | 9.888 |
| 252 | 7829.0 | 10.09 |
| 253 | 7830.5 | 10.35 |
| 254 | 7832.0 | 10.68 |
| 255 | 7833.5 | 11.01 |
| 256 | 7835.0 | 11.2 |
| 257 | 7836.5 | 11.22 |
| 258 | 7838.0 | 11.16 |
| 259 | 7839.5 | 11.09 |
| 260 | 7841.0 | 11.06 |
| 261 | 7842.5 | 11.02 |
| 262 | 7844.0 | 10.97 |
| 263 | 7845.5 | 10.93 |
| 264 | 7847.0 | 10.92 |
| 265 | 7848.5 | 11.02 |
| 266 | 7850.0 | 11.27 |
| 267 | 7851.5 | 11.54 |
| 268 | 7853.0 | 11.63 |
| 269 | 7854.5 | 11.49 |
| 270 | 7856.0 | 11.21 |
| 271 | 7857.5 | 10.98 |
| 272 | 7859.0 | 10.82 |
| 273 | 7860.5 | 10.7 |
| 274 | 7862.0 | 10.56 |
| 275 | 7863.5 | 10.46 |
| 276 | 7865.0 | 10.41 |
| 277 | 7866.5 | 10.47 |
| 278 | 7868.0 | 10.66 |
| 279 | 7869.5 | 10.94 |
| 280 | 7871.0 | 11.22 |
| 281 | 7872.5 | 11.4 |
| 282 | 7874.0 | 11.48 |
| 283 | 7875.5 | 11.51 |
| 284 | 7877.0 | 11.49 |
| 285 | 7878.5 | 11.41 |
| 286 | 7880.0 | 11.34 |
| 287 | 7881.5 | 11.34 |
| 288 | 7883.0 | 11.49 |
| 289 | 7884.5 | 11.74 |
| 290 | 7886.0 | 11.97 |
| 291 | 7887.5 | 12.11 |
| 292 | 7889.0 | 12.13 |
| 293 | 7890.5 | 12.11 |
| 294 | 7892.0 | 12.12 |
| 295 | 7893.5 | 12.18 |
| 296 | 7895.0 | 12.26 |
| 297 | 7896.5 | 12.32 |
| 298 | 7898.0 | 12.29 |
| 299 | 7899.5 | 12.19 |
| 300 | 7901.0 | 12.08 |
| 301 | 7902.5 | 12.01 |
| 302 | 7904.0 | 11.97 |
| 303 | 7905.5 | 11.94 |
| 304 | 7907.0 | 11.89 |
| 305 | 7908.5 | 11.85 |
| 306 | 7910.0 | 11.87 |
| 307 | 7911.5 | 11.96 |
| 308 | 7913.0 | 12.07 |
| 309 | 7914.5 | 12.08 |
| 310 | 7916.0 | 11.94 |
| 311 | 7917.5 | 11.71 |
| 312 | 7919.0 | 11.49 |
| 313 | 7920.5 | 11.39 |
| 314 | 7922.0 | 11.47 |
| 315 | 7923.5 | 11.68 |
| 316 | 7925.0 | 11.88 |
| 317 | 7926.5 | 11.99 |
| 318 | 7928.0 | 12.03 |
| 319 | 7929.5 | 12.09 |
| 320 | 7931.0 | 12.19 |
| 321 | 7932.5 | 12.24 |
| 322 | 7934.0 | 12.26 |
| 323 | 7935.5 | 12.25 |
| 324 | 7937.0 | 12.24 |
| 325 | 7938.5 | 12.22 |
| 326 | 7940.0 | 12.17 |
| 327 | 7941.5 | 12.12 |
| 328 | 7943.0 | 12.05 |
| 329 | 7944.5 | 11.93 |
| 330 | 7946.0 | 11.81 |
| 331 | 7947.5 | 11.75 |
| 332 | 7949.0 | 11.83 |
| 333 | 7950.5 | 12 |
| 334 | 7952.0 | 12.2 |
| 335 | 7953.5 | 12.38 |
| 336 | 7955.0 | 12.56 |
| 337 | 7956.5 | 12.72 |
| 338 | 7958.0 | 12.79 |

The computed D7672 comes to 0.35 mag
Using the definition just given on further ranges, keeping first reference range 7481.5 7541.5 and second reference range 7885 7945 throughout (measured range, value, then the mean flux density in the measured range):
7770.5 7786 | 0.182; 10.4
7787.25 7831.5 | 0.137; 10.8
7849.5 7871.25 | 0.114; 10.9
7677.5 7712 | 0.284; 9.67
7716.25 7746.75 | 0.129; 11.1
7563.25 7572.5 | -0.054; 13.5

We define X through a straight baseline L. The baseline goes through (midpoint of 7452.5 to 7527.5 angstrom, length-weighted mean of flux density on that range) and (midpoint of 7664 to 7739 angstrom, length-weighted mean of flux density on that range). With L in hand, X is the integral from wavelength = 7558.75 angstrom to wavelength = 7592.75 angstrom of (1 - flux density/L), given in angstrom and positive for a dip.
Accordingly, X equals -4.9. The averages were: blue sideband 12.8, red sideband 10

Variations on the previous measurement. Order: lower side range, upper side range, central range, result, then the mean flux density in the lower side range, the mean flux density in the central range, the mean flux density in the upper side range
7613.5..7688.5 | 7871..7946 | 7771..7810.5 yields 2.6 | 10.9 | 10.7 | 11.9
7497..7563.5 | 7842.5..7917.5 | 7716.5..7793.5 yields 9.6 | 13.3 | 10.6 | 11.5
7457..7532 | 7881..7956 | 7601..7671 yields 6.2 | 12.9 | 11.5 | 12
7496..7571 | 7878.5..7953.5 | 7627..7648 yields 2.4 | 13.3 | 11.4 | 12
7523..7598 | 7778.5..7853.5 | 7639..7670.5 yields 4.8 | 13.3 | 10.5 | 10.8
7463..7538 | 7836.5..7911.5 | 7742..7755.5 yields 2.1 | 13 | 10.1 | 11.5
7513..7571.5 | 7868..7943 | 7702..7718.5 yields 3.2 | 13.4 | 10.2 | 11.9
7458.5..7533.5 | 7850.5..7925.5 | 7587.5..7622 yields 0.6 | 12.9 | 12.3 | 11.6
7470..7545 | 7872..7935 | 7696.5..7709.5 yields 3.3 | 13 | 9.33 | 11.9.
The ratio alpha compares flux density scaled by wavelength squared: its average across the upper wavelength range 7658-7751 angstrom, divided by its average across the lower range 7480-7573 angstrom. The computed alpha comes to 0.8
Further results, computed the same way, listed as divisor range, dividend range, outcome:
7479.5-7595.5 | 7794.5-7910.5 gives 0.93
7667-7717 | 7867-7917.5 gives 1.29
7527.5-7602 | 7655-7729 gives 0.77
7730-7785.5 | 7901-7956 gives 1.19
